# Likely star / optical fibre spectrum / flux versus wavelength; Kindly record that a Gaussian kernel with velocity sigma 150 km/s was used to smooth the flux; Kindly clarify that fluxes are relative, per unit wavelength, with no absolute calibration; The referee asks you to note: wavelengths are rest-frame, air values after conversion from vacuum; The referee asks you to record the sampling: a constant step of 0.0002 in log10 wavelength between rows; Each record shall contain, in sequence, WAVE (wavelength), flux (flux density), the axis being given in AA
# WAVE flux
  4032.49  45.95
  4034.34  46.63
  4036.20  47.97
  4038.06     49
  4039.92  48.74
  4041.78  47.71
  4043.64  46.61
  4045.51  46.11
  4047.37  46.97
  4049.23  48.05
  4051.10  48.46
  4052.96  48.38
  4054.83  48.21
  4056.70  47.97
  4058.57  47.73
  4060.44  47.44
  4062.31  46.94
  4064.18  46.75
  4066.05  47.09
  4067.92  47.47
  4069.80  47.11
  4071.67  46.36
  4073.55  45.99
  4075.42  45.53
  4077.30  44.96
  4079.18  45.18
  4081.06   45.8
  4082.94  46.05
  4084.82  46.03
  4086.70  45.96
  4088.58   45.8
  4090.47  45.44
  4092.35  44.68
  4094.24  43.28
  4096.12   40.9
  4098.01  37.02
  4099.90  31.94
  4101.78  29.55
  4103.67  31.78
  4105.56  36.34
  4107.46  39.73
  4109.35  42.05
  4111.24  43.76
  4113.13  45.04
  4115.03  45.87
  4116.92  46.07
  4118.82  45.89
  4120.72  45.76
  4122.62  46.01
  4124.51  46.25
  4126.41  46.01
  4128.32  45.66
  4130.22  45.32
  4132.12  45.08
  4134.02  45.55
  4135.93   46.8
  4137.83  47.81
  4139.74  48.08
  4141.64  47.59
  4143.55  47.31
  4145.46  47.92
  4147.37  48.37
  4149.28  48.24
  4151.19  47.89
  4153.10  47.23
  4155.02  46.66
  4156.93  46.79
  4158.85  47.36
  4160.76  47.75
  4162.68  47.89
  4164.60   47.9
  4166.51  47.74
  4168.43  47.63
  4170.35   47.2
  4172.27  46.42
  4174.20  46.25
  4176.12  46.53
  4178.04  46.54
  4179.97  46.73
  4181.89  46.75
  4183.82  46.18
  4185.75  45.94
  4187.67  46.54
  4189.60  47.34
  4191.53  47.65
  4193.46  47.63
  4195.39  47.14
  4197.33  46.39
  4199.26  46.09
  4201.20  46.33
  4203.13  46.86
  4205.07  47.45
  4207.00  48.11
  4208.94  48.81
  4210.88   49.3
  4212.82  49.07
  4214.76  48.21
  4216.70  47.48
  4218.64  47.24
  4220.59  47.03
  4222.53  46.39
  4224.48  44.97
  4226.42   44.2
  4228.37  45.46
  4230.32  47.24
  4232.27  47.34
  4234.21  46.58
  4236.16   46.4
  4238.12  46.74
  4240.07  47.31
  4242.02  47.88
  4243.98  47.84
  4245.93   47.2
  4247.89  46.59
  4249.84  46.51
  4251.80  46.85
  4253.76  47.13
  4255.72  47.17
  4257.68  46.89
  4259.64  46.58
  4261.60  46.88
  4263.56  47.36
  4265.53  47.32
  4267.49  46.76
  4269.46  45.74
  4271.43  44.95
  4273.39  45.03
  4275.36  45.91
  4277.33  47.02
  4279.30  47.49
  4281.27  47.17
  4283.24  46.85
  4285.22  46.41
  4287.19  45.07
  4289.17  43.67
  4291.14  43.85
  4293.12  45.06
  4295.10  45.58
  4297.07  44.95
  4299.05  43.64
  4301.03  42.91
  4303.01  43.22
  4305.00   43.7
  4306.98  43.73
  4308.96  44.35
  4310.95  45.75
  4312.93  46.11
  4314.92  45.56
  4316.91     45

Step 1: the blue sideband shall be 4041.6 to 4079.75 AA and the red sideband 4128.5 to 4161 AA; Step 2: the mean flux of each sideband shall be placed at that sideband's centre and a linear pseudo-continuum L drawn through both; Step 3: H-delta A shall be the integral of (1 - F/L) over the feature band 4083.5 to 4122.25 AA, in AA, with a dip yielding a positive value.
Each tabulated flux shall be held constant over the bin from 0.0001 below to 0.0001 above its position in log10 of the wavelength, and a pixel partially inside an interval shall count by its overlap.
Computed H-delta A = 4.4 AA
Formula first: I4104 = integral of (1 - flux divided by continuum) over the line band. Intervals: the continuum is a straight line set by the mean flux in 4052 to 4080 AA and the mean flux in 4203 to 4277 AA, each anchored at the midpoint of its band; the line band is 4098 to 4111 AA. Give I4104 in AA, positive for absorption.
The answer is 3.1 AA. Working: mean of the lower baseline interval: 46.9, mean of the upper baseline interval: 46.9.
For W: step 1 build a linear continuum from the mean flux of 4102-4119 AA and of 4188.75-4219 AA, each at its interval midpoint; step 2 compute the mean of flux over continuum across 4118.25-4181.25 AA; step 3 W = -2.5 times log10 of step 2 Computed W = -0.07 mag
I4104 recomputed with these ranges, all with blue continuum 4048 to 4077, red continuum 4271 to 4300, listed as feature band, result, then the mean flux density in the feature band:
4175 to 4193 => -0.2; 46.7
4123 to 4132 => 0.2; 45.8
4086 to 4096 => 0.5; 44.7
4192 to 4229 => -0.8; 47.1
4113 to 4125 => 0.2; 45.9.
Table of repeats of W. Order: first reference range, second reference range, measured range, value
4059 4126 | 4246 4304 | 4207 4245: -0.04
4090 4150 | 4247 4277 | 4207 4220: -0.06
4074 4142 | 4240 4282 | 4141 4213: -0.05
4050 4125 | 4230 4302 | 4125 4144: -0.04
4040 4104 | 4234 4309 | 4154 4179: -0.04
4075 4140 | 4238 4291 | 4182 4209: -0.04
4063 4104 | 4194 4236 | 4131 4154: -0.05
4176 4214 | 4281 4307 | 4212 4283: -0.02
